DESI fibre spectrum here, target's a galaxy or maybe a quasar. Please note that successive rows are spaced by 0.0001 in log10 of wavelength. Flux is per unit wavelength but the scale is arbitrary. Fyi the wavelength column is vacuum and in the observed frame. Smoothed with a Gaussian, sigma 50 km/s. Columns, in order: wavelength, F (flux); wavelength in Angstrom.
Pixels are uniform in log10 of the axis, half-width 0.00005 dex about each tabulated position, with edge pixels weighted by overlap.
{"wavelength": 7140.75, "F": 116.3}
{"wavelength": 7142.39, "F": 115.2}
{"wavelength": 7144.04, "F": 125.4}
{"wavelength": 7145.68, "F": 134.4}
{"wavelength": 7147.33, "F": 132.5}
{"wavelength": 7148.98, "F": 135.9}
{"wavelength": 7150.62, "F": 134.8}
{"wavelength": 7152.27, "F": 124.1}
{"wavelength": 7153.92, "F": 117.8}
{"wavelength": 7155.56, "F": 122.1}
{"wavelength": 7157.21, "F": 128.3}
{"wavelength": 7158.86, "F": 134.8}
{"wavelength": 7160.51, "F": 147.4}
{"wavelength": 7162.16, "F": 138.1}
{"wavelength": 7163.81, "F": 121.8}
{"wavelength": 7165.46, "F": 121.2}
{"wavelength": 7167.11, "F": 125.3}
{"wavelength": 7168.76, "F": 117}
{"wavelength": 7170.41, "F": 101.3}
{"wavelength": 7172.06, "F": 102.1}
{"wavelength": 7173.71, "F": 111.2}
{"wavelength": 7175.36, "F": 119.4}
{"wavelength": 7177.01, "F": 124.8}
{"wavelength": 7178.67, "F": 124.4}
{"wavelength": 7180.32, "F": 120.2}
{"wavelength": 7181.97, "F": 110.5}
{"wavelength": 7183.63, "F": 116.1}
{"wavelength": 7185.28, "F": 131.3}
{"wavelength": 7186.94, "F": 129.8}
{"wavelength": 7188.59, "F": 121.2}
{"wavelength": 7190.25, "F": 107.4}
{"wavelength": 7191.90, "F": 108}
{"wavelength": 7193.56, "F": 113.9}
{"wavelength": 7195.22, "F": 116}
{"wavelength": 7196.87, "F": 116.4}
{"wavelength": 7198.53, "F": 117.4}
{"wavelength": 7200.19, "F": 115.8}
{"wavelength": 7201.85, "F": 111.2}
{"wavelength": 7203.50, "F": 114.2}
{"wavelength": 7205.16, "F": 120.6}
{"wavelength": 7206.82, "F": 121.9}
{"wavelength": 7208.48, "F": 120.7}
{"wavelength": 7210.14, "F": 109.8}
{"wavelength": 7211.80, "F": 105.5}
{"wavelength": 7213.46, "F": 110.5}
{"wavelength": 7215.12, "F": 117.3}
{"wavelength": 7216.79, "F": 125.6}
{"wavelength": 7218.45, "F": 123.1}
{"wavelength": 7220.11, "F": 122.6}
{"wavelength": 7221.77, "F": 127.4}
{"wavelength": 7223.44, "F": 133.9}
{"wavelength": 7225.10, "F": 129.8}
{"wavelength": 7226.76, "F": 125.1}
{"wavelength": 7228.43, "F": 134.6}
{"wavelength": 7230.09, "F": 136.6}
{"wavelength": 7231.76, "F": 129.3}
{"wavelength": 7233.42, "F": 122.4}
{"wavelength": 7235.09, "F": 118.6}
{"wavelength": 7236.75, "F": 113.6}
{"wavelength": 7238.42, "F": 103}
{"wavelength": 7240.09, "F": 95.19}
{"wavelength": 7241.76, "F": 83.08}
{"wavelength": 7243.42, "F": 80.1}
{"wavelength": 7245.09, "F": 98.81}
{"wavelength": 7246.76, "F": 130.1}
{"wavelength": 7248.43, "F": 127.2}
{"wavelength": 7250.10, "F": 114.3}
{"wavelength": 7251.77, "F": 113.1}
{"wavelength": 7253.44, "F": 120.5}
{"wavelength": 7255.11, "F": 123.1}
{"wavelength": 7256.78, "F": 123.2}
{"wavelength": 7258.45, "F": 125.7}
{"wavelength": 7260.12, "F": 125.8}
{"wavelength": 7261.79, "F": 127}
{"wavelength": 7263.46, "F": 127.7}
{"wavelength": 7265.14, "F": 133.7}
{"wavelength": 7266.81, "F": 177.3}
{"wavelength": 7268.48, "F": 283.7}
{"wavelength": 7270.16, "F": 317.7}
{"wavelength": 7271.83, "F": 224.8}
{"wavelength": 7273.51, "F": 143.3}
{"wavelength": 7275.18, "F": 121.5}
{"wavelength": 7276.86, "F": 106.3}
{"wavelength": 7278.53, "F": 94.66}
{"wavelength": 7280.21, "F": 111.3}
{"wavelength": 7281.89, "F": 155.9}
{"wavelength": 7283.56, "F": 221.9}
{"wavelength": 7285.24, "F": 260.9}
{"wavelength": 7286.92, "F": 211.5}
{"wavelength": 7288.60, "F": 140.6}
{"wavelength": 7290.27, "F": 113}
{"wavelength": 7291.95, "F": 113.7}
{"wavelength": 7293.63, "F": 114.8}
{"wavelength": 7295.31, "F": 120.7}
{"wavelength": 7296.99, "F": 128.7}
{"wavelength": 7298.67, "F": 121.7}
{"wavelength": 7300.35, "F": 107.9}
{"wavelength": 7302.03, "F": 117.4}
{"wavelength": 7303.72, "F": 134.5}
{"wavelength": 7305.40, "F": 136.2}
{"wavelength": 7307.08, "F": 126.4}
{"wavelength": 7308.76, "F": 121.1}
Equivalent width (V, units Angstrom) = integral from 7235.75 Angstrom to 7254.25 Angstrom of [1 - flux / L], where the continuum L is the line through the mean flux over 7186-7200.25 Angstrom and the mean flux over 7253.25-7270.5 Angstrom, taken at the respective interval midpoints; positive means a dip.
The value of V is 5.2 Angstrom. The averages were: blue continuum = 116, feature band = 107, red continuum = 159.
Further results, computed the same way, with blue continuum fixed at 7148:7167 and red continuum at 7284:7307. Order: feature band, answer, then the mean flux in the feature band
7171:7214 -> 5.3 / 116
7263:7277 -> -4.8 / 187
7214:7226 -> 0.8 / 125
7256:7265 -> 0.8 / 126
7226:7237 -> 0.8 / 126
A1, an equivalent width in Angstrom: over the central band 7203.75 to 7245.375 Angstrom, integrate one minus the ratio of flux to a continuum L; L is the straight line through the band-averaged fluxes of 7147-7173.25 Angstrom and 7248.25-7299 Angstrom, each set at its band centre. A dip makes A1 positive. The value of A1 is 6.8 Angstrom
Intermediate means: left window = 125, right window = 150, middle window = 117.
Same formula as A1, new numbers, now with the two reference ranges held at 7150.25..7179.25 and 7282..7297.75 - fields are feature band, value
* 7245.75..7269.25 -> 1.70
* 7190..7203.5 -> 1.89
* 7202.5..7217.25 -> 2.15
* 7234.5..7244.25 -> 3.09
